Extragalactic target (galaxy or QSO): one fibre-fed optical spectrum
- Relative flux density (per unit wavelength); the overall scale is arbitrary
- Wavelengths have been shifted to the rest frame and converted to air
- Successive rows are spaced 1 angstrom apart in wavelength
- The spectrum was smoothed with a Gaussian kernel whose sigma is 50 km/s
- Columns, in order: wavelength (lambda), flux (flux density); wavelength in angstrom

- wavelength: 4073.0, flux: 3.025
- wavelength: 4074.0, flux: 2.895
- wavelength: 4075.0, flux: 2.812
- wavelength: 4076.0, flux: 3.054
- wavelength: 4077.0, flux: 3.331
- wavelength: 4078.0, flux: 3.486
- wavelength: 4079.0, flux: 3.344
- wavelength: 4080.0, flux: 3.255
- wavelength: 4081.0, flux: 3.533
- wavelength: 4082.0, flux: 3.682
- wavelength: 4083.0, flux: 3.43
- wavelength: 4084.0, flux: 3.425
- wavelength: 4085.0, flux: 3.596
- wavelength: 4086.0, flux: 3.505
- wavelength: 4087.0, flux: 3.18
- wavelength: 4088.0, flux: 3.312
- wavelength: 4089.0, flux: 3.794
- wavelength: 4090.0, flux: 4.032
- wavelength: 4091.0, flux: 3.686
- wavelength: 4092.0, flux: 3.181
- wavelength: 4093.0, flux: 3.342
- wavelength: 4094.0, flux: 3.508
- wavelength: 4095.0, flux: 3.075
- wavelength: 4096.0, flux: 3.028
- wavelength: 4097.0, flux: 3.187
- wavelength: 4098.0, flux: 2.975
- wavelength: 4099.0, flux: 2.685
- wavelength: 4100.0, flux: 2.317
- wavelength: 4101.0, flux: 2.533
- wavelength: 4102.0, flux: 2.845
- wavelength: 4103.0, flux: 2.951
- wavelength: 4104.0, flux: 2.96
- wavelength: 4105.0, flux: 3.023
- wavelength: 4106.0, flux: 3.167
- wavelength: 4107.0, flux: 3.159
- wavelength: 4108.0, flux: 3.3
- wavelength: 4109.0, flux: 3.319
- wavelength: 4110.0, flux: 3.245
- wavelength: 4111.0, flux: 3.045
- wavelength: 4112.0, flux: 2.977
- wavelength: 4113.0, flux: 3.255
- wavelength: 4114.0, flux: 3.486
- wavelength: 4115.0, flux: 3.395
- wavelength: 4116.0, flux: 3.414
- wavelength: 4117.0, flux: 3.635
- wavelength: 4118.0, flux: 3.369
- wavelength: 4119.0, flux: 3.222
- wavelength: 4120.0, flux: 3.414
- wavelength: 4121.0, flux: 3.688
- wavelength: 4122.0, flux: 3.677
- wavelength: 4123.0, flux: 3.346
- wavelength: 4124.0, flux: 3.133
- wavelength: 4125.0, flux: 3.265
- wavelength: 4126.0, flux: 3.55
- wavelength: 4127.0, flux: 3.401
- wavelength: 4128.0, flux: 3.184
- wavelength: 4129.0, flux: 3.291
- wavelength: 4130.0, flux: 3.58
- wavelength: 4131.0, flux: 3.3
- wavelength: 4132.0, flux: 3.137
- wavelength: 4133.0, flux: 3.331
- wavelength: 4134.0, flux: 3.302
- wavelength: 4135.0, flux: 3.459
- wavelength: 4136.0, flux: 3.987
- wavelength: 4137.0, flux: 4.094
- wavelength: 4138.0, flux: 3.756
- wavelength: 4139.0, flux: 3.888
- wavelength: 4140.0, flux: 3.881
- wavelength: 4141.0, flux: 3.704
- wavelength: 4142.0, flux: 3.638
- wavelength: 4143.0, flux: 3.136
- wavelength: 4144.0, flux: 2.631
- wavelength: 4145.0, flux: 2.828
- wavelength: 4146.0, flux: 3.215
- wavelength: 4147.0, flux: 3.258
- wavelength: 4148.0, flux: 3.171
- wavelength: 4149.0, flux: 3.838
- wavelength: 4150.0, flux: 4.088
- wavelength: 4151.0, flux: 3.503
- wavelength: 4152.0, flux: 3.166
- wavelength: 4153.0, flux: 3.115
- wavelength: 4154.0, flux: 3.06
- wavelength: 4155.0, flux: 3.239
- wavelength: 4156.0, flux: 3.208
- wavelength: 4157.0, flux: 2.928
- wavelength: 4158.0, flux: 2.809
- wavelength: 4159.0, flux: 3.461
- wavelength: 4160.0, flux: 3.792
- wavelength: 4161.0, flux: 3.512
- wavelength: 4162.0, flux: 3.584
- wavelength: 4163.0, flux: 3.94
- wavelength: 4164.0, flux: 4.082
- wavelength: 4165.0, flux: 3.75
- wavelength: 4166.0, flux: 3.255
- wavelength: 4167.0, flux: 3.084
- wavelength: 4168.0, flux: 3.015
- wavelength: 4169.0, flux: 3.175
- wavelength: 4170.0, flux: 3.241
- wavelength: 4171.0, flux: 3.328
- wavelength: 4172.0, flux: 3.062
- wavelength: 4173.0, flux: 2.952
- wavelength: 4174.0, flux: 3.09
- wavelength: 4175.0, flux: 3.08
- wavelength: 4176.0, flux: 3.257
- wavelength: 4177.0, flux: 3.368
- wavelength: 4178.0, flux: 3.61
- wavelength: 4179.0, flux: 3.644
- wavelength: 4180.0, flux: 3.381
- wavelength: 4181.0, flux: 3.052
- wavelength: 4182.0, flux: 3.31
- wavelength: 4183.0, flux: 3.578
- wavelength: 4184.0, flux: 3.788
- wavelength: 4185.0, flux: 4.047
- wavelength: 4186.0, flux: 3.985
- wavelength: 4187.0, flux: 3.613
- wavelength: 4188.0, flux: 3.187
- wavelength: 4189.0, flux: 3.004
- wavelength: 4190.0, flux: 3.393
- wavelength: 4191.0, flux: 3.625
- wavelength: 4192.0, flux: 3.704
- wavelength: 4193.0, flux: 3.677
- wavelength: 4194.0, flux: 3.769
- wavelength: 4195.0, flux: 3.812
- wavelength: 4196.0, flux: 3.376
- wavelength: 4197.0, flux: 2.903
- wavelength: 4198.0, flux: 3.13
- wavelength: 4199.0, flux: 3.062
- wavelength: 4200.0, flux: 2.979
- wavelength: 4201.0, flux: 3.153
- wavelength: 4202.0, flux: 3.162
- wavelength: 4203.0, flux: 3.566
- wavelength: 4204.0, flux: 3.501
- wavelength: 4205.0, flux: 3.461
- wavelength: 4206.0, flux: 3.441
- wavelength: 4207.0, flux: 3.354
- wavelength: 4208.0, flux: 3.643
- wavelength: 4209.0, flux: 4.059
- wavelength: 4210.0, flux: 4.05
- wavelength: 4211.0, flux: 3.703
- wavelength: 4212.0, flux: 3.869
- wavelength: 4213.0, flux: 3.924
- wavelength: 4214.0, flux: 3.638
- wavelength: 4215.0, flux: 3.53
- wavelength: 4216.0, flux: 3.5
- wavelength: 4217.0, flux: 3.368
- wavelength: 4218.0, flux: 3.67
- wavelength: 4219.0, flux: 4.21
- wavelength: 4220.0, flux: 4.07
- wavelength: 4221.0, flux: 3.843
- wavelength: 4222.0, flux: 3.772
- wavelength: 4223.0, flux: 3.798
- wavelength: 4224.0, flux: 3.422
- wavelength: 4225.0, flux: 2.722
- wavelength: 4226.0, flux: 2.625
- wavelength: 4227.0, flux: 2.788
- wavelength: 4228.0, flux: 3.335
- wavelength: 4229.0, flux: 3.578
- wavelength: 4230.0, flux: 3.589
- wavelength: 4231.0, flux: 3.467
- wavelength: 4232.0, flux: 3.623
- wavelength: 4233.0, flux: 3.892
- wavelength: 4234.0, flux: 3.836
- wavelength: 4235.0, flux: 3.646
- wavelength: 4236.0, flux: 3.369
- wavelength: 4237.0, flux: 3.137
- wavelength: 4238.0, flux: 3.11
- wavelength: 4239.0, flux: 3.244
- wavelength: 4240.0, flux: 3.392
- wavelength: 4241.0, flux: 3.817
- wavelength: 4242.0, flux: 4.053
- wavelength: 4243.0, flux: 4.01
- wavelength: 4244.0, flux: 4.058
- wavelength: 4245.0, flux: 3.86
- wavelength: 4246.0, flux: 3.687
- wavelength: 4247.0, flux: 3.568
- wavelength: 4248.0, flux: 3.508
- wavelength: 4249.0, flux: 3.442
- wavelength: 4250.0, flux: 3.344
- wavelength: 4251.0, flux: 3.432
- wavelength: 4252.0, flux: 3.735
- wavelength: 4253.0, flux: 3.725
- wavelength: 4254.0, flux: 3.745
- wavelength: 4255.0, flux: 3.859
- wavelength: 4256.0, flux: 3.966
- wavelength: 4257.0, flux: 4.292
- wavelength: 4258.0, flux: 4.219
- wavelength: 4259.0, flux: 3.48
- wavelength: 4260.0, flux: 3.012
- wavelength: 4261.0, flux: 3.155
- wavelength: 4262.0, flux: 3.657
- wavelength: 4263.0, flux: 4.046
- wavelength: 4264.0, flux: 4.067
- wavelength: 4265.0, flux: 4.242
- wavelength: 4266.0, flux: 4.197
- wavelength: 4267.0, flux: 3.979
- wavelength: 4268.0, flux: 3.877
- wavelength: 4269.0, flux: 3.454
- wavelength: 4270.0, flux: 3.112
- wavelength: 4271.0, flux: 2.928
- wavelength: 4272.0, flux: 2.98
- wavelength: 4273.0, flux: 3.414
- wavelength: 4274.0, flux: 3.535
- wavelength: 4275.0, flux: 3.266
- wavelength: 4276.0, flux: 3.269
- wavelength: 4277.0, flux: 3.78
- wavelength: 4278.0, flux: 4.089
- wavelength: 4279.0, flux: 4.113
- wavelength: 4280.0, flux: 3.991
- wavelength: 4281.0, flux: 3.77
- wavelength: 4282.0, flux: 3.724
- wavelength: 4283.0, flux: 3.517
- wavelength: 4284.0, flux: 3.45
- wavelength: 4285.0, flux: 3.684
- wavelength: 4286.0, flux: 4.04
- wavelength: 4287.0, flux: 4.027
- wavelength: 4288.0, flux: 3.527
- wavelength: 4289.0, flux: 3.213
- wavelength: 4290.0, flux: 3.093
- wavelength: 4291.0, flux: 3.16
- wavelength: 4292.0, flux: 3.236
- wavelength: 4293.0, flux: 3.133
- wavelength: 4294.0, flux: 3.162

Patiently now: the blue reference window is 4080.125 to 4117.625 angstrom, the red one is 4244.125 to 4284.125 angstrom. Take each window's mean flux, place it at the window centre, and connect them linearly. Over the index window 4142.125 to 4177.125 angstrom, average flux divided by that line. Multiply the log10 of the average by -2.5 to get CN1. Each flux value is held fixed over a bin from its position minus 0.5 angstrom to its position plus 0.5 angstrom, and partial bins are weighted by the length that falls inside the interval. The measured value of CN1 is 0.03 mag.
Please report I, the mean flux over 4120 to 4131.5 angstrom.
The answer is 3.4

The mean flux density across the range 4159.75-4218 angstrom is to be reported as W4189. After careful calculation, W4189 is 3.47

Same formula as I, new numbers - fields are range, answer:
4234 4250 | 3.59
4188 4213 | 3.48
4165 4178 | 3.2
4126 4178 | 3.38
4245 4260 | 3.7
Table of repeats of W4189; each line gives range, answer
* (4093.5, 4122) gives 3.16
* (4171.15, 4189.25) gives 3.39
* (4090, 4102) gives 3.08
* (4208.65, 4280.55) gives 3.63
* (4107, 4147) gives 3.39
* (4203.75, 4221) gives 3.71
